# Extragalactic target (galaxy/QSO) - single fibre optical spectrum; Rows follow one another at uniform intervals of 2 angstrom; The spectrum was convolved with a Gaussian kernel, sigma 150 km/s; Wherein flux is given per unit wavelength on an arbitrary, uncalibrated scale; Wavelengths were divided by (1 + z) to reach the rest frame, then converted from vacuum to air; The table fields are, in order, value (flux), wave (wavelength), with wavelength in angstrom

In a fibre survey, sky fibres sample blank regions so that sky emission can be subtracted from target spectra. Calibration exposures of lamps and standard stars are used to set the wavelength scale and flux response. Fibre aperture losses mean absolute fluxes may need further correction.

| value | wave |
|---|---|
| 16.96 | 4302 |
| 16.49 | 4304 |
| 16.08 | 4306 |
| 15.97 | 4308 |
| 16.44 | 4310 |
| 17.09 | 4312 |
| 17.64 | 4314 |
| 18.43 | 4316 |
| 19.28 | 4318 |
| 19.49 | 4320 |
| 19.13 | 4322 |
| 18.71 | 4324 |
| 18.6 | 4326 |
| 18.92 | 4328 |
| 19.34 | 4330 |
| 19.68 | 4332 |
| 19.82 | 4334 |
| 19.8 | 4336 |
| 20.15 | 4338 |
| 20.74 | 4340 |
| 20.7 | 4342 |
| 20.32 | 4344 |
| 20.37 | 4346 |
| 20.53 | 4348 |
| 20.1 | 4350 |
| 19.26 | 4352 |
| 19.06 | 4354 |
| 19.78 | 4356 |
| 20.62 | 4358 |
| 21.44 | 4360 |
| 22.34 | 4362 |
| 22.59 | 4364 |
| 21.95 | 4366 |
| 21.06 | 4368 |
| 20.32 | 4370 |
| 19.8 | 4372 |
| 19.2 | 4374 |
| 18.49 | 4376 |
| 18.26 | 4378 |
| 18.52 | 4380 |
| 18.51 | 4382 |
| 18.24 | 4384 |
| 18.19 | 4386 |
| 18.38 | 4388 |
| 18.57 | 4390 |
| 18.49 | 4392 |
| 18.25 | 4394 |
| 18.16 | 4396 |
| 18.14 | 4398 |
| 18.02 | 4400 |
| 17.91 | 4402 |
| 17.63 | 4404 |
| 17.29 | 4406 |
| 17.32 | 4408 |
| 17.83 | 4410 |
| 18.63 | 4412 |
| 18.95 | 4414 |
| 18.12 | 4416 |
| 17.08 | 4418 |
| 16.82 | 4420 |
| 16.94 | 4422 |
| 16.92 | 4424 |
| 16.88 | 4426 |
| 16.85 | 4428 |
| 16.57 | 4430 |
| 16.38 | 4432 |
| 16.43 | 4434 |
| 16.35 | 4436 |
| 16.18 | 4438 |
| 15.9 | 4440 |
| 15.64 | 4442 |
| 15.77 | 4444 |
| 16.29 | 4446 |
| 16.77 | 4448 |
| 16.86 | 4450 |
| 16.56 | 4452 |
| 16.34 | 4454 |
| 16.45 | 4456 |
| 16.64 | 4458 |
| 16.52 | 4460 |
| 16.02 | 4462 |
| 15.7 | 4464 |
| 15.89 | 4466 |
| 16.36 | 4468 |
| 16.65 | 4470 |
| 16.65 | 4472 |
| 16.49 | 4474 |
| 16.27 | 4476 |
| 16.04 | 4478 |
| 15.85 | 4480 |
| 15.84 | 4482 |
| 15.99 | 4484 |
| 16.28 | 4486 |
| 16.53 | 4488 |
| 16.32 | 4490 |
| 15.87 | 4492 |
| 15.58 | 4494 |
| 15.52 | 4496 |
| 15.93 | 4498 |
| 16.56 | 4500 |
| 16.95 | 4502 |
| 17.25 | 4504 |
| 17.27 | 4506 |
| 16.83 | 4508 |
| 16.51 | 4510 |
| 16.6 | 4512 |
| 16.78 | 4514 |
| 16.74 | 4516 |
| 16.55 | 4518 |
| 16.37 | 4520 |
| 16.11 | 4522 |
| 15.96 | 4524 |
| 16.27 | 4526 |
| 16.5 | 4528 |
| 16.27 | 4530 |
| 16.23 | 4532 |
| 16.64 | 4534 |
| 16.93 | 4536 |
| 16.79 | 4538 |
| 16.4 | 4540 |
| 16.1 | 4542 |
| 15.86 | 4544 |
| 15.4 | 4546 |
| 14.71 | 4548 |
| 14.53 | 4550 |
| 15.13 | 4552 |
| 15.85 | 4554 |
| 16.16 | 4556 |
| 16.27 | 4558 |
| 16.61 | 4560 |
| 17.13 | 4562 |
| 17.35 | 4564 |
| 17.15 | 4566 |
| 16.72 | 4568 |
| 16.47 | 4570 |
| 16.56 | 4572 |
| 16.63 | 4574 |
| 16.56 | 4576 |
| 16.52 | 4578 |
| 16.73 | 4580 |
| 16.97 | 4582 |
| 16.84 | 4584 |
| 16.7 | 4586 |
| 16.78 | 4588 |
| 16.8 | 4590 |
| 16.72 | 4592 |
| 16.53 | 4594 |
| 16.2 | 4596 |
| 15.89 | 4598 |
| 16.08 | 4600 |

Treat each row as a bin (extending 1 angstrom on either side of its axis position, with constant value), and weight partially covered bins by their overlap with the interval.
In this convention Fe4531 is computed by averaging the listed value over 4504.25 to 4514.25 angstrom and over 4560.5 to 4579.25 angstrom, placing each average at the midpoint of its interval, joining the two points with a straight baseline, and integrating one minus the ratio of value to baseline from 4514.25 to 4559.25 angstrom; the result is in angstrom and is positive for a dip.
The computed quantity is 1.9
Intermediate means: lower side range 16.8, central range 16.1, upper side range 16.8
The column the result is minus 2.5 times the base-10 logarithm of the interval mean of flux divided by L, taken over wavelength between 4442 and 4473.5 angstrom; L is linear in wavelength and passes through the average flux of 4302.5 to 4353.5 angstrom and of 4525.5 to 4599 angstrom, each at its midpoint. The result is 0.074 mag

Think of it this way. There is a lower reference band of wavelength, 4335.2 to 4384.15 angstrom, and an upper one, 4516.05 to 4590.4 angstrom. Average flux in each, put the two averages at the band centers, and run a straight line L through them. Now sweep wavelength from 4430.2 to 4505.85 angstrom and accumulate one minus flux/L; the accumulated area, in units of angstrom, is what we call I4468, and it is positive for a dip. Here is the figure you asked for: 7.3 angstrom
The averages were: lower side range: 20.1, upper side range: 16.4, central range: 16.3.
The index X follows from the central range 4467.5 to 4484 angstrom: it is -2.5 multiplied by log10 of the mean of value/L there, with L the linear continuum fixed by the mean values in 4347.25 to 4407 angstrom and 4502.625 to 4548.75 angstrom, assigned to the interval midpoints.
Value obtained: 0.07 mag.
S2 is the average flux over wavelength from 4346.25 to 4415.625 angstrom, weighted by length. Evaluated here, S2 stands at 19.2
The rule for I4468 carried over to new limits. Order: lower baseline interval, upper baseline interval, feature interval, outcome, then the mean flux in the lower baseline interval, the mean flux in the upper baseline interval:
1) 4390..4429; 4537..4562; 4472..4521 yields 0.56 angstrom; 17.7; 15.9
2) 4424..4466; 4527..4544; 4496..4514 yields -0.28 angstrom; 16.4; 16.4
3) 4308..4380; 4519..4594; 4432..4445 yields 1.51 angstrom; 19.6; 16.4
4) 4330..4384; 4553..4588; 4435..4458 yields 2.90 angstrom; 20.1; 16.7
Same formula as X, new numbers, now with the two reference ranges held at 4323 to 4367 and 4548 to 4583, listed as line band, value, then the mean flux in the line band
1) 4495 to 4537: 0.047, 16.5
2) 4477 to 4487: 0.118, 16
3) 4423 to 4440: 0.135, 16.5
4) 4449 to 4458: 0.110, 16.6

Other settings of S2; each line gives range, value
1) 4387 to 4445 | 17.3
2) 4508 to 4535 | 16.4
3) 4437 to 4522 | 16.3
